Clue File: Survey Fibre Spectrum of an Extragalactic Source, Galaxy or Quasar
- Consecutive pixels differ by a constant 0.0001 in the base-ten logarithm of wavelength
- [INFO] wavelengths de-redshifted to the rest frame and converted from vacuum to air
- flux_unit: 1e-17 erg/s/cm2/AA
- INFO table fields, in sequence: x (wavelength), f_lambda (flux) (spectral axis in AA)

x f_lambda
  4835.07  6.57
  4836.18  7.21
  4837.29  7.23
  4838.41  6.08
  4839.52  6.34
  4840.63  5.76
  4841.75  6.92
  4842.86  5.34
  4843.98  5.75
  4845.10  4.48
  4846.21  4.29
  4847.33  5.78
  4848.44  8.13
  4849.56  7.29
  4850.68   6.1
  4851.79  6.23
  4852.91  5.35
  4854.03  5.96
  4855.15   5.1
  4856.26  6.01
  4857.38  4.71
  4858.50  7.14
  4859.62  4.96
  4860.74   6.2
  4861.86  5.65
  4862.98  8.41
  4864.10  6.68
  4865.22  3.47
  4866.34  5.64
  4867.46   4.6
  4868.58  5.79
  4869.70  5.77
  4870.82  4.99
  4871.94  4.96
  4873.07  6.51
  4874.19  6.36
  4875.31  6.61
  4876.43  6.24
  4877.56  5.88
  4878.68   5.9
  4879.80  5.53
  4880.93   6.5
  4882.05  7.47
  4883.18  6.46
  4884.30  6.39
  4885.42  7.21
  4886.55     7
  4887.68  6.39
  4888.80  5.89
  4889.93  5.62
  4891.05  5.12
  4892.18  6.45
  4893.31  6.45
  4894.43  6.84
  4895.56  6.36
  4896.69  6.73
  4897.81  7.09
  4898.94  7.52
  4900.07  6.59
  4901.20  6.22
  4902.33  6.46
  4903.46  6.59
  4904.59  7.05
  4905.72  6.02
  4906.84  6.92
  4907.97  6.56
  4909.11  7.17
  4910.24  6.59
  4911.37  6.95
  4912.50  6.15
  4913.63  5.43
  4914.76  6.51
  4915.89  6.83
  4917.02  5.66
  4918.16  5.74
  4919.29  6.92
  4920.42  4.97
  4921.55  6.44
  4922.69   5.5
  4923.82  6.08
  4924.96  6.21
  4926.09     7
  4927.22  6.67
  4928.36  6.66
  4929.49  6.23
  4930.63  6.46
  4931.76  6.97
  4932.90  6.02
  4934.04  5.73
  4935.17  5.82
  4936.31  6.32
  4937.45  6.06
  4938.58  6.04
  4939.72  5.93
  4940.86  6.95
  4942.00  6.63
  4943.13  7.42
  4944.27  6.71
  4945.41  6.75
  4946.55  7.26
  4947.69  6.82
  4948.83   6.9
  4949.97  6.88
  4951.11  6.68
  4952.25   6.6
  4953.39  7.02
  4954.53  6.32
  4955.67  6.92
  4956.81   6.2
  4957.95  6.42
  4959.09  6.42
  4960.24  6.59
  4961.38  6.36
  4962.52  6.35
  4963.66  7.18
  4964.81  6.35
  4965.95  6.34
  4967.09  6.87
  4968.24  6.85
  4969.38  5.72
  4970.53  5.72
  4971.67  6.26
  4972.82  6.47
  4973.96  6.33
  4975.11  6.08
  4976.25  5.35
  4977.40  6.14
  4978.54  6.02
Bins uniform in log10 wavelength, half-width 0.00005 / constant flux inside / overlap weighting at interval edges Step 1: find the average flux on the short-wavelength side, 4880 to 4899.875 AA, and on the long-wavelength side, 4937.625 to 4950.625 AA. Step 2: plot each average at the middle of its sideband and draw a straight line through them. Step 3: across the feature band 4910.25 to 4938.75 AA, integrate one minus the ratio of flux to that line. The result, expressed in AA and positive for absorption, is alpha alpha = 1.87 AA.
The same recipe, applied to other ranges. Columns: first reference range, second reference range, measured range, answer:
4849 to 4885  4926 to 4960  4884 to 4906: -1.14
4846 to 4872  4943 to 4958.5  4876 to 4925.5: -0.99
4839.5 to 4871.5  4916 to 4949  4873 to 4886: -0.94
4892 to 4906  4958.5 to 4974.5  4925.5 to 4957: -0.34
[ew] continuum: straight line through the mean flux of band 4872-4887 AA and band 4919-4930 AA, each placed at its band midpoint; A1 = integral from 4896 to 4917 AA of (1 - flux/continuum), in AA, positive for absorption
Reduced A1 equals -1.0 AA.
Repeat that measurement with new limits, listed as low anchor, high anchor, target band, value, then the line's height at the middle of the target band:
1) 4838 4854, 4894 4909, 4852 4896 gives 2.31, 6.35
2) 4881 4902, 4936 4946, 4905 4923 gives 0.69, 6.54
